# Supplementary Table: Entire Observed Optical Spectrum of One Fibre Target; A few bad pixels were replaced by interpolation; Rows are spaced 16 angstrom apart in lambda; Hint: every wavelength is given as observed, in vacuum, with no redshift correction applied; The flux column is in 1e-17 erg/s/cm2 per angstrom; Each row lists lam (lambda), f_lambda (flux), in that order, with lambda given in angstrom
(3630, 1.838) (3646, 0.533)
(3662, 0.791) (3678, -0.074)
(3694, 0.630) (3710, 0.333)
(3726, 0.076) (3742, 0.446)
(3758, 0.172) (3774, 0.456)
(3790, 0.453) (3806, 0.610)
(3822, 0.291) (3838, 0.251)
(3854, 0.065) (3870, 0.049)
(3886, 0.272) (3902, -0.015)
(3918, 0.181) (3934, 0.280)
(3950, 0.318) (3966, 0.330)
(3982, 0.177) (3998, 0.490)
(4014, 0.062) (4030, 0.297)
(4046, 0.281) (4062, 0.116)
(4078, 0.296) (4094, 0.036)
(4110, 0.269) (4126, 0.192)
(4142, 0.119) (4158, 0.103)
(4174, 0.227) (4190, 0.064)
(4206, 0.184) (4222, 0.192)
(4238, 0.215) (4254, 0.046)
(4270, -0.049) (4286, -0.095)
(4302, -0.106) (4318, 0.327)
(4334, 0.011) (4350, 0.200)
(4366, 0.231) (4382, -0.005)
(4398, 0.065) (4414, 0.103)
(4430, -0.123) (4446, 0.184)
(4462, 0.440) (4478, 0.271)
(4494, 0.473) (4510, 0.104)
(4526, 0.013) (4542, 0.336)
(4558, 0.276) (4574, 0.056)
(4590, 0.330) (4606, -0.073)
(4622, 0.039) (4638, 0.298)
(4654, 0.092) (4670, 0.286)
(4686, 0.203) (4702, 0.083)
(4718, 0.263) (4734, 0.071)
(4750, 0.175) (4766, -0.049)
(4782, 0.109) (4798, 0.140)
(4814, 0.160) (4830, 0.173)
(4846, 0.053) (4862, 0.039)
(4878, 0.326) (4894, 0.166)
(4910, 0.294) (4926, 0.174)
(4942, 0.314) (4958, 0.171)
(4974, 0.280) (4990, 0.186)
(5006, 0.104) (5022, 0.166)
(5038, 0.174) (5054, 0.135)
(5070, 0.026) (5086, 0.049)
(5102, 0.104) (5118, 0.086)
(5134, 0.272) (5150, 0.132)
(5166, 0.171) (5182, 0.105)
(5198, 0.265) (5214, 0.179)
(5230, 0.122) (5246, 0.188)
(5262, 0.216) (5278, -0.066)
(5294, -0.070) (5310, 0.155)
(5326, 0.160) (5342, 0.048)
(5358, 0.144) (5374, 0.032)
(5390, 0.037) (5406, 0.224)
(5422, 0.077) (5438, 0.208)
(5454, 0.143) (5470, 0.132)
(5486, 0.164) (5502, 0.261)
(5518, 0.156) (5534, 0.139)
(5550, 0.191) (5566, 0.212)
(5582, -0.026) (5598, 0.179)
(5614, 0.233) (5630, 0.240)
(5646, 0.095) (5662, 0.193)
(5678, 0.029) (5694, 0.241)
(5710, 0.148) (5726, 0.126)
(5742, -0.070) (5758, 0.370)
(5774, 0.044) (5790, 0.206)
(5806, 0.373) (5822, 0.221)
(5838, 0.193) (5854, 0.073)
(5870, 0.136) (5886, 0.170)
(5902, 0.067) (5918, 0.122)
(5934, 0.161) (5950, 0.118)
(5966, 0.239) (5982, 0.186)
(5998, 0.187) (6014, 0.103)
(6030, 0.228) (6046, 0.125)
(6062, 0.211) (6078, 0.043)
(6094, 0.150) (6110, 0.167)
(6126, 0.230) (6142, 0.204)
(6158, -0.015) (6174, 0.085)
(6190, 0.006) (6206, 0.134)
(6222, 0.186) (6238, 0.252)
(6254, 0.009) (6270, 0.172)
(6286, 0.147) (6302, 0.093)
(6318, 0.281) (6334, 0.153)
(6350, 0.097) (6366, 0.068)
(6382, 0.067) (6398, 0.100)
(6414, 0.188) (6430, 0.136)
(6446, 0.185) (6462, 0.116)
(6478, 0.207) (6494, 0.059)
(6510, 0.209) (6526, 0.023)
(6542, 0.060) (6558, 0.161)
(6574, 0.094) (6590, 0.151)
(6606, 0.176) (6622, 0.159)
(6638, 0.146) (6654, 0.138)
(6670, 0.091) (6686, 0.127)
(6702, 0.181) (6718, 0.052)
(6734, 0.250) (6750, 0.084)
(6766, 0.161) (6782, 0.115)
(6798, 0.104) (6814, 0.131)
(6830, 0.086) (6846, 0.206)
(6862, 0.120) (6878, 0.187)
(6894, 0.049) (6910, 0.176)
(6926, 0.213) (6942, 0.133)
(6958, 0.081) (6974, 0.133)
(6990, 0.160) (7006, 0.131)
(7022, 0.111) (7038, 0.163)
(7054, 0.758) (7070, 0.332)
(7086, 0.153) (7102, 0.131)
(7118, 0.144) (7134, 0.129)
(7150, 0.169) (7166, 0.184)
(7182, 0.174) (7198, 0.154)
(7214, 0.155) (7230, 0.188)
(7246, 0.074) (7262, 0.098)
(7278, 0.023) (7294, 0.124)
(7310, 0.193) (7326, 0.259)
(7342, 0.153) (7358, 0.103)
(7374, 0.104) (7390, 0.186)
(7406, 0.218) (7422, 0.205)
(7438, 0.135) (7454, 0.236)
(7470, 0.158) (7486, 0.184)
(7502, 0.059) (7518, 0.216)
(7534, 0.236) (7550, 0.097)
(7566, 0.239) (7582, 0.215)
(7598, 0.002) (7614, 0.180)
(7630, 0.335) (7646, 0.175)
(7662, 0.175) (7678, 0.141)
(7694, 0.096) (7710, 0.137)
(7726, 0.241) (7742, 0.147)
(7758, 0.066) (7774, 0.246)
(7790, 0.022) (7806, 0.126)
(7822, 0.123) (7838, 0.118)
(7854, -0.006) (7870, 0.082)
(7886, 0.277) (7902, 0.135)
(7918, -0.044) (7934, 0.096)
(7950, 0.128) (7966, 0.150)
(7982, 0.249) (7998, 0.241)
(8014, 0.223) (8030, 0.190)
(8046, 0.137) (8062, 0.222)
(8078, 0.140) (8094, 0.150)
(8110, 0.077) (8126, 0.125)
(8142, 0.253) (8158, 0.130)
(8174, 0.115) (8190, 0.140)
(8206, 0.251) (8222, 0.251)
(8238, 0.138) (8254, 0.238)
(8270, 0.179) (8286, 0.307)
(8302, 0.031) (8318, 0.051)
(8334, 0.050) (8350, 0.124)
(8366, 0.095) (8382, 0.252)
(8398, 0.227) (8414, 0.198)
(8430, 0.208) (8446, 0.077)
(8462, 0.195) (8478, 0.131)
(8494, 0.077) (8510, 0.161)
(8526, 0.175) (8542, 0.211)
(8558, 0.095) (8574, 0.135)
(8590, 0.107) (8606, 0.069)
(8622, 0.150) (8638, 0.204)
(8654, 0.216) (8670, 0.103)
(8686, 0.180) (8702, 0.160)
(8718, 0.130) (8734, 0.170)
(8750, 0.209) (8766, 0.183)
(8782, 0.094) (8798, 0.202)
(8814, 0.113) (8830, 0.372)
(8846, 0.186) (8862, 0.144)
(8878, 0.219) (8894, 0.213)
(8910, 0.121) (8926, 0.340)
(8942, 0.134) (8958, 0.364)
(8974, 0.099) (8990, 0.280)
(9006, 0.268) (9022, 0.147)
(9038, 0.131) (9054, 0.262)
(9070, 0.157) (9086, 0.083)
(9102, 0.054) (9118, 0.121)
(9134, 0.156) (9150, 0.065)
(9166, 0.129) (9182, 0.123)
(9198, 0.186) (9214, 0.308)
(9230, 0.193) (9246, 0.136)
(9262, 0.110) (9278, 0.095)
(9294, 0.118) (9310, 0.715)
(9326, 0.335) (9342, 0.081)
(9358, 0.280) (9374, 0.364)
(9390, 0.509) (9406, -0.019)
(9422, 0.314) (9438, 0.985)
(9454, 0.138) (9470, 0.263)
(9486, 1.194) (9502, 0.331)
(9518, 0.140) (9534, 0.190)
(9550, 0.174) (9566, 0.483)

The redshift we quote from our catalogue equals 0.89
